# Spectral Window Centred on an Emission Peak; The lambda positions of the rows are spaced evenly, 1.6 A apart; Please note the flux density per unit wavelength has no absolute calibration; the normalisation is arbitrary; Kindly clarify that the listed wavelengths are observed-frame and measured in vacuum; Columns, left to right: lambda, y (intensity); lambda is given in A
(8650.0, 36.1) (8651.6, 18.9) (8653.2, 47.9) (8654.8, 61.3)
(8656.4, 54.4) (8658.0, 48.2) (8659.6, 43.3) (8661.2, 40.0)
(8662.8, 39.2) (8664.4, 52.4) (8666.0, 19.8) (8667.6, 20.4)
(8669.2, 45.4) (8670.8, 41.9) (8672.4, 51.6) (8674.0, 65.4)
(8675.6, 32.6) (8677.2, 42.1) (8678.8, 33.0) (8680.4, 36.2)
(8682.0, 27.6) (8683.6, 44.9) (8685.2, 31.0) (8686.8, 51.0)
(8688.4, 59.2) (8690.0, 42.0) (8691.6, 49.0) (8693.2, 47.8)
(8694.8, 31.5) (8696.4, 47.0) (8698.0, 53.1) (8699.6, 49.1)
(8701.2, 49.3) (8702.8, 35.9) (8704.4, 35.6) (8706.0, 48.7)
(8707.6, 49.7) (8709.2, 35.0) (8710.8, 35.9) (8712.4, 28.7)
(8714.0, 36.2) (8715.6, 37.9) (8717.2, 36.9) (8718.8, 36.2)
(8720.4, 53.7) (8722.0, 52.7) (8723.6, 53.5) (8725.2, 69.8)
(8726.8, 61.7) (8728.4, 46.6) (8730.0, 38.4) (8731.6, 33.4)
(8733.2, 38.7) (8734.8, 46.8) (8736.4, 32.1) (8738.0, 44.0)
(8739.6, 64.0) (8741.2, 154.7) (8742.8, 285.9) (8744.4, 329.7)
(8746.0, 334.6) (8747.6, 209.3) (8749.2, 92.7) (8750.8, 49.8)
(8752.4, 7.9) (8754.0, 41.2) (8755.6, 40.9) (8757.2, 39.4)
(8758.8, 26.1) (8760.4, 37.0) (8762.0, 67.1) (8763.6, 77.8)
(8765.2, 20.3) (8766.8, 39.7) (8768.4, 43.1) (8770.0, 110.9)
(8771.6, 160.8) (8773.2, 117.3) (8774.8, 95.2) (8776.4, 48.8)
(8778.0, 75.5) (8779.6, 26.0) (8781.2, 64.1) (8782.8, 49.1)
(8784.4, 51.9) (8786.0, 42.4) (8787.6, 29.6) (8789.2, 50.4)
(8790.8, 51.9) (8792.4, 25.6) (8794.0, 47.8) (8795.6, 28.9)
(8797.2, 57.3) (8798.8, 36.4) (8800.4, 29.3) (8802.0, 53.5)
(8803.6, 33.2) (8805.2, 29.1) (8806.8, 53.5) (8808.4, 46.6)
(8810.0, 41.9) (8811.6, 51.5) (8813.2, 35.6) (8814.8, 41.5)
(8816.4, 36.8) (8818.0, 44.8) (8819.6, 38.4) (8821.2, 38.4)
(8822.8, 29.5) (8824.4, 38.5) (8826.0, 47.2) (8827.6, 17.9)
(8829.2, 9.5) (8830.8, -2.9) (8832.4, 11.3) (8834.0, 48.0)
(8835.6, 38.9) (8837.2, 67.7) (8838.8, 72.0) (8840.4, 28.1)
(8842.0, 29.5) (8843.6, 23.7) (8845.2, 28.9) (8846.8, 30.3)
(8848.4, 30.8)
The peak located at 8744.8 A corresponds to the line H-alpha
